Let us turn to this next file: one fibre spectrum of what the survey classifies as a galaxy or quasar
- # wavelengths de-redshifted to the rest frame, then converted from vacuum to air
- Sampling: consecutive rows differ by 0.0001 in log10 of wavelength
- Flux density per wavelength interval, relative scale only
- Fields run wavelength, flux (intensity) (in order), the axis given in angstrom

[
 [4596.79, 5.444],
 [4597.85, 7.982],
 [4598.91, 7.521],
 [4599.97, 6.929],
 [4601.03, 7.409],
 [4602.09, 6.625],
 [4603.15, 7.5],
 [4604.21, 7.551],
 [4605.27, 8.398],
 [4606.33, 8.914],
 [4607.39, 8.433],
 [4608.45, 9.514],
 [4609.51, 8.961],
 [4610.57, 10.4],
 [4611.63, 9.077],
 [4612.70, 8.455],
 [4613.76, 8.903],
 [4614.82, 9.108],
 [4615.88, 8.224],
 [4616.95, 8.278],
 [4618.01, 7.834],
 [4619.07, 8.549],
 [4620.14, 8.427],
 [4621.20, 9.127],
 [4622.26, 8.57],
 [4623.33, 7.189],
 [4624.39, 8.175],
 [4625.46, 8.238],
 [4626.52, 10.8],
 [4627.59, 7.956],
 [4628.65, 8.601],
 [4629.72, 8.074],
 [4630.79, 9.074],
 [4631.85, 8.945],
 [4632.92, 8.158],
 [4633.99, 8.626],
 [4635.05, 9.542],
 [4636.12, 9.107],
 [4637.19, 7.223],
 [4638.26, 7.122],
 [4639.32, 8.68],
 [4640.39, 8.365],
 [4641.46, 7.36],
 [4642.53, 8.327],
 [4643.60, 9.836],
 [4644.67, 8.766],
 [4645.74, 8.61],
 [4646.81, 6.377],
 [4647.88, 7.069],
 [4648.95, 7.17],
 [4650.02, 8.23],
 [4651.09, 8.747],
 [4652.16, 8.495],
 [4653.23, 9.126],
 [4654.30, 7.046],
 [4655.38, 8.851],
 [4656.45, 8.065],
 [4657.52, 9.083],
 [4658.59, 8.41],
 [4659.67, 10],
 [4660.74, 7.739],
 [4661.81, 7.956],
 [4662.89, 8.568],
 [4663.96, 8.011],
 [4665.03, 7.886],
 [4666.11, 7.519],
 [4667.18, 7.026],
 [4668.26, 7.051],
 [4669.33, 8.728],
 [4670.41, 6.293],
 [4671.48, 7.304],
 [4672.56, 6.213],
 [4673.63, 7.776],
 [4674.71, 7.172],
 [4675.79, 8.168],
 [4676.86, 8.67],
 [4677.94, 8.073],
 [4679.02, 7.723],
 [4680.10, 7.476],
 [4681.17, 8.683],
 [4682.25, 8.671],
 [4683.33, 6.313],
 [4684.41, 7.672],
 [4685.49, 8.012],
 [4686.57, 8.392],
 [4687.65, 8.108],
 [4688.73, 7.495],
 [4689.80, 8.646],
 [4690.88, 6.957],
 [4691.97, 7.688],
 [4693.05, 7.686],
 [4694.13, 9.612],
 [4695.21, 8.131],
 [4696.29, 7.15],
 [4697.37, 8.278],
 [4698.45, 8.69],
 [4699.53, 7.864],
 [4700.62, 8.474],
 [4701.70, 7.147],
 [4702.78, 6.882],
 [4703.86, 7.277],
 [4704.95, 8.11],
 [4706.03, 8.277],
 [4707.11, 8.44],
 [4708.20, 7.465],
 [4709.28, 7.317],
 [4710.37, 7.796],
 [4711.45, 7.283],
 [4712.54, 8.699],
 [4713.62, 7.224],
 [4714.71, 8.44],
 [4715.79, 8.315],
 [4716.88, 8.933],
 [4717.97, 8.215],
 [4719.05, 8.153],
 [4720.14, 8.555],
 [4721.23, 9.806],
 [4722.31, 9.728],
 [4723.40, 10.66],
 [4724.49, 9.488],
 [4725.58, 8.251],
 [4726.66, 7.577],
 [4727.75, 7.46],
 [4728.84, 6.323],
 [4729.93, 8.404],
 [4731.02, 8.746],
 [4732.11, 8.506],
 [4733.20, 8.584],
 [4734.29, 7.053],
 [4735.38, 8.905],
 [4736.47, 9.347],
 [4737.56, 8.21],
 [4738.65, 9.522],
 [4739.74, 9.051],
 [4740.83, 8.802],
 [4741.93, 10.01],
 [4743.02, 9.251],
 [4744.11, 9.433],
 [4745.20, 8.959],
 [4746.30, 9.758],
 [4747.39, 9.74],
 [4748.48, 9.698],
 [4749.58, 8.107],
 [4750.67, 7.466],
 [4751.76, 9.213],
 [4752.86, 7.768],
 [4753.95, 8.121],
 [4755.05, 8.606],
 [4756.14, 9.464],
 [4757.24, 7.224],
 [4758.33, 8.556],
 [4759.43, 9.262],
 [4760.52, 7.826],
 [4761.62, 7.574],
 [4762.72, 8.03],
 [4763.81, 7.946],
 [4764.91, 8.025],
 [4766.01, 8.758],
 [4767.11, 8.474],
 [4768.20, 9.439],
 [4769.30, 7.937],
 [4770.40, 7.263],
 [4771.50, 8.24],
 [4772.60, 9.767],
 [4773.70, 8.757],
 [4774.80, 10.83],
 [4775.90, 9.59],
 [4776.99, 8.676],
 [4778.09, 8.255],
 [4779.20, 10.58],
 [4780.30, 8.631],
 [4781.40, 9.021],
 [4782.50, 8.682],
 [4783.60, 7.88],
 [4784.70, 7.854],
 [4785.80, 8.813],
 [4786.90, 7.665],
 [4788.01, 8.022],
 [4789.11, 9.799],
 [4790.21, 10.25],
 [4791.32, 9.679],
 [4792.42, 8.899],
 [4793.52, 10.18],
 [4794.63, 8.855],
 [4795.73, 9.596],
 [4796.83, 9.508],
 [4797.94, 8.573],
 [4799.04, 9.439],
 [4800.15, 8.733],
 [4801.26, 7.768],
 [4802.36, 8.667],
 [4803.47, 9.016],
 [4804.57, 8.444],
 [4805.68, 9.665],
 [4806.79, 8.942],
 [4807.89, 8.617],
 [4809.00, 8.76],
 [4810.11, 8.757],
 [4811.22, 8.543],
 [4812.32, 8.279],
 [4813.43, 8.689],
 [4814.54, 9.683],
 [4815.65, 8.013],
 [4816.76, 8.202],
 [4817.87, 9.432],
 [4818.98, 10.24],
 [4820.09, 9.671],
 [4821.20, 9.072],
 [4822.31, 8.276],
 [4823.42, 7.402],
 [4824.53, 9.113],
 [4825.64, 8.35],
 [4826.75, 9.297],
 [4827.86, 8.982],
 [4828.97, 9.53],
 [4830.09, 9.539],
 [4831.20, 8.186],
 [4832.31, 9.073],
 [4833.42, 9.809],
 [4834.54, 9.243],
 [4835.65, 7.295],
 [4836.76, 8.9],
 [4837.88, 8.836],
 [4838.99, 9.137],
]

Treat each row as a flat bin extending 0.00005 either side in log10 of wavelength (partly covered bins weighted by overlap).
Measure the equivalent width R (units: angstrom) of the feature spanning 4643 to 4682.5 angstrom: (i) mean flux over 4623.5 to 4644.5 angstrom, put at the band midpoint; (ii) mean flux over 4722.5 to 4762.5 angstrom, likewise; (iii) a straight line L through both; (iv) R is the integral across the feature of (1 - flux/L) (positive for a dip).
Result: 2.49 angstrom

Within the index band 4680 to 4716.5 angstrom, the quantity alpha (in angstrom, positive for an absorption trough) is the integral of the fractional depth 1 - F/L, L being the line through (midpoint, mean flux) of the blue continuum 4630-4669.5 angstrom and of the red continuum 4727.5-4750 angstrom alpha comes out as 2.6 angstrom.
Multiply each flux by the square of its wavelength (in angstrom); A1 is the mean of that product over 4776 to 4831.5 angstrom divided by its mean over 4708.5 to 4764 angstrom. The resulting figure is 1.07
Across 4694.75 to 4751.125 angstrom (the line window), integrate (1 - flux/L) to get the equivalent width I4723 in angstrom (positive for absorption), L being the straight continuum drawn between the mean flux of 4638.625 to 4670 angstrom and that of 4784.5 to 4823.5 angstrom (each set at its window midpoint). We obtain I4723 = 0.6 angstrom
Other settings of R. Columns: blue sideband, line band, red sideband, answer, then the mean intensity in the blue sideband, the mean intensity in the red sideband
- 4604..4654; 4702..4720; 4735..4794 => 1.56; 8.48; 8.81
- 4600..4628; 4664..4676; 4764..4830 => 1.69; 8.46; 8.88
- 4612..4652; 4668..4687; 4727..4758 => 1.76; 8.38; 8.63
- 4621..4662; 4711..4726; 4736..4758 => 0.07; 8.38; 8.88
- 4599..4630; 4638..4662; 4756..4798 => 0.68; 8.41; 8.78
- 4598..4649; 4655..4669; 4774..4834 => 0.51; 8.34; 8.96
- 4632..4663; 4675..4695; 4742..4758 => 1.16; 8.3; 8.81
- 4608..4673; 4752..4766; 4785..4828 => 0.80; 8.31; 8.91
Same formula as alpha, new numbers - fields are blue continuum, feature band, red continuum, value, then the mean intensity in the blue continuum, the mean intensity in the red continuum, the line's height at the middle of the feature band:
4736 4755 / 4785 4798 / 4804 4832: -0.36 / 8.96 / 8.87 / 8.9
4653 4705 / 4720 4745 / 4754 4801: -1.18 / 7.91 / 8.78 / 8.38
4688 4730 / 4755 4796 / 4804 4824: -0.92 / 8.12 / 8.82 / 8.56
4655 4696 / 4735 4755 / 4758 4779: -1.21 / 7.93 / 8.62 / 8.45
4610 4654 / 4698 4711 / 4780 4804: 1.28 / 8.45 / 8.89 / 8.65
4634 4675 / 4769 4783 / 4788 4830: -0.28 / 8.04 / 8.99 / 8.79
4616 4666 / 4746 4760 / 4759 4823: 0.05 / 8.35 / 8.82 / 8.7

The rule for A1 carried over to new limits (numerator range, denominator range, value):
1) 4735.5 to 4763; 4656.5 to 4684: 1.15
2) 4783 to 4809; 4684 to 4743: 1.11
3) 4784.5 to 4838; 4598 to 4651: 1.16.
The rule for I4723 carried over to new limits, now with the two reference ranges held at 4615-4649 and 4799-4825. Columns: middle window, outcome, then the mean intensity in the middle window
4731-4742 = -0.2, 8.74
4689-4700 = 0.6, 8.06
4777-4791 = -0.1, 8.79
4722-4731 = 0.1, 8.47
